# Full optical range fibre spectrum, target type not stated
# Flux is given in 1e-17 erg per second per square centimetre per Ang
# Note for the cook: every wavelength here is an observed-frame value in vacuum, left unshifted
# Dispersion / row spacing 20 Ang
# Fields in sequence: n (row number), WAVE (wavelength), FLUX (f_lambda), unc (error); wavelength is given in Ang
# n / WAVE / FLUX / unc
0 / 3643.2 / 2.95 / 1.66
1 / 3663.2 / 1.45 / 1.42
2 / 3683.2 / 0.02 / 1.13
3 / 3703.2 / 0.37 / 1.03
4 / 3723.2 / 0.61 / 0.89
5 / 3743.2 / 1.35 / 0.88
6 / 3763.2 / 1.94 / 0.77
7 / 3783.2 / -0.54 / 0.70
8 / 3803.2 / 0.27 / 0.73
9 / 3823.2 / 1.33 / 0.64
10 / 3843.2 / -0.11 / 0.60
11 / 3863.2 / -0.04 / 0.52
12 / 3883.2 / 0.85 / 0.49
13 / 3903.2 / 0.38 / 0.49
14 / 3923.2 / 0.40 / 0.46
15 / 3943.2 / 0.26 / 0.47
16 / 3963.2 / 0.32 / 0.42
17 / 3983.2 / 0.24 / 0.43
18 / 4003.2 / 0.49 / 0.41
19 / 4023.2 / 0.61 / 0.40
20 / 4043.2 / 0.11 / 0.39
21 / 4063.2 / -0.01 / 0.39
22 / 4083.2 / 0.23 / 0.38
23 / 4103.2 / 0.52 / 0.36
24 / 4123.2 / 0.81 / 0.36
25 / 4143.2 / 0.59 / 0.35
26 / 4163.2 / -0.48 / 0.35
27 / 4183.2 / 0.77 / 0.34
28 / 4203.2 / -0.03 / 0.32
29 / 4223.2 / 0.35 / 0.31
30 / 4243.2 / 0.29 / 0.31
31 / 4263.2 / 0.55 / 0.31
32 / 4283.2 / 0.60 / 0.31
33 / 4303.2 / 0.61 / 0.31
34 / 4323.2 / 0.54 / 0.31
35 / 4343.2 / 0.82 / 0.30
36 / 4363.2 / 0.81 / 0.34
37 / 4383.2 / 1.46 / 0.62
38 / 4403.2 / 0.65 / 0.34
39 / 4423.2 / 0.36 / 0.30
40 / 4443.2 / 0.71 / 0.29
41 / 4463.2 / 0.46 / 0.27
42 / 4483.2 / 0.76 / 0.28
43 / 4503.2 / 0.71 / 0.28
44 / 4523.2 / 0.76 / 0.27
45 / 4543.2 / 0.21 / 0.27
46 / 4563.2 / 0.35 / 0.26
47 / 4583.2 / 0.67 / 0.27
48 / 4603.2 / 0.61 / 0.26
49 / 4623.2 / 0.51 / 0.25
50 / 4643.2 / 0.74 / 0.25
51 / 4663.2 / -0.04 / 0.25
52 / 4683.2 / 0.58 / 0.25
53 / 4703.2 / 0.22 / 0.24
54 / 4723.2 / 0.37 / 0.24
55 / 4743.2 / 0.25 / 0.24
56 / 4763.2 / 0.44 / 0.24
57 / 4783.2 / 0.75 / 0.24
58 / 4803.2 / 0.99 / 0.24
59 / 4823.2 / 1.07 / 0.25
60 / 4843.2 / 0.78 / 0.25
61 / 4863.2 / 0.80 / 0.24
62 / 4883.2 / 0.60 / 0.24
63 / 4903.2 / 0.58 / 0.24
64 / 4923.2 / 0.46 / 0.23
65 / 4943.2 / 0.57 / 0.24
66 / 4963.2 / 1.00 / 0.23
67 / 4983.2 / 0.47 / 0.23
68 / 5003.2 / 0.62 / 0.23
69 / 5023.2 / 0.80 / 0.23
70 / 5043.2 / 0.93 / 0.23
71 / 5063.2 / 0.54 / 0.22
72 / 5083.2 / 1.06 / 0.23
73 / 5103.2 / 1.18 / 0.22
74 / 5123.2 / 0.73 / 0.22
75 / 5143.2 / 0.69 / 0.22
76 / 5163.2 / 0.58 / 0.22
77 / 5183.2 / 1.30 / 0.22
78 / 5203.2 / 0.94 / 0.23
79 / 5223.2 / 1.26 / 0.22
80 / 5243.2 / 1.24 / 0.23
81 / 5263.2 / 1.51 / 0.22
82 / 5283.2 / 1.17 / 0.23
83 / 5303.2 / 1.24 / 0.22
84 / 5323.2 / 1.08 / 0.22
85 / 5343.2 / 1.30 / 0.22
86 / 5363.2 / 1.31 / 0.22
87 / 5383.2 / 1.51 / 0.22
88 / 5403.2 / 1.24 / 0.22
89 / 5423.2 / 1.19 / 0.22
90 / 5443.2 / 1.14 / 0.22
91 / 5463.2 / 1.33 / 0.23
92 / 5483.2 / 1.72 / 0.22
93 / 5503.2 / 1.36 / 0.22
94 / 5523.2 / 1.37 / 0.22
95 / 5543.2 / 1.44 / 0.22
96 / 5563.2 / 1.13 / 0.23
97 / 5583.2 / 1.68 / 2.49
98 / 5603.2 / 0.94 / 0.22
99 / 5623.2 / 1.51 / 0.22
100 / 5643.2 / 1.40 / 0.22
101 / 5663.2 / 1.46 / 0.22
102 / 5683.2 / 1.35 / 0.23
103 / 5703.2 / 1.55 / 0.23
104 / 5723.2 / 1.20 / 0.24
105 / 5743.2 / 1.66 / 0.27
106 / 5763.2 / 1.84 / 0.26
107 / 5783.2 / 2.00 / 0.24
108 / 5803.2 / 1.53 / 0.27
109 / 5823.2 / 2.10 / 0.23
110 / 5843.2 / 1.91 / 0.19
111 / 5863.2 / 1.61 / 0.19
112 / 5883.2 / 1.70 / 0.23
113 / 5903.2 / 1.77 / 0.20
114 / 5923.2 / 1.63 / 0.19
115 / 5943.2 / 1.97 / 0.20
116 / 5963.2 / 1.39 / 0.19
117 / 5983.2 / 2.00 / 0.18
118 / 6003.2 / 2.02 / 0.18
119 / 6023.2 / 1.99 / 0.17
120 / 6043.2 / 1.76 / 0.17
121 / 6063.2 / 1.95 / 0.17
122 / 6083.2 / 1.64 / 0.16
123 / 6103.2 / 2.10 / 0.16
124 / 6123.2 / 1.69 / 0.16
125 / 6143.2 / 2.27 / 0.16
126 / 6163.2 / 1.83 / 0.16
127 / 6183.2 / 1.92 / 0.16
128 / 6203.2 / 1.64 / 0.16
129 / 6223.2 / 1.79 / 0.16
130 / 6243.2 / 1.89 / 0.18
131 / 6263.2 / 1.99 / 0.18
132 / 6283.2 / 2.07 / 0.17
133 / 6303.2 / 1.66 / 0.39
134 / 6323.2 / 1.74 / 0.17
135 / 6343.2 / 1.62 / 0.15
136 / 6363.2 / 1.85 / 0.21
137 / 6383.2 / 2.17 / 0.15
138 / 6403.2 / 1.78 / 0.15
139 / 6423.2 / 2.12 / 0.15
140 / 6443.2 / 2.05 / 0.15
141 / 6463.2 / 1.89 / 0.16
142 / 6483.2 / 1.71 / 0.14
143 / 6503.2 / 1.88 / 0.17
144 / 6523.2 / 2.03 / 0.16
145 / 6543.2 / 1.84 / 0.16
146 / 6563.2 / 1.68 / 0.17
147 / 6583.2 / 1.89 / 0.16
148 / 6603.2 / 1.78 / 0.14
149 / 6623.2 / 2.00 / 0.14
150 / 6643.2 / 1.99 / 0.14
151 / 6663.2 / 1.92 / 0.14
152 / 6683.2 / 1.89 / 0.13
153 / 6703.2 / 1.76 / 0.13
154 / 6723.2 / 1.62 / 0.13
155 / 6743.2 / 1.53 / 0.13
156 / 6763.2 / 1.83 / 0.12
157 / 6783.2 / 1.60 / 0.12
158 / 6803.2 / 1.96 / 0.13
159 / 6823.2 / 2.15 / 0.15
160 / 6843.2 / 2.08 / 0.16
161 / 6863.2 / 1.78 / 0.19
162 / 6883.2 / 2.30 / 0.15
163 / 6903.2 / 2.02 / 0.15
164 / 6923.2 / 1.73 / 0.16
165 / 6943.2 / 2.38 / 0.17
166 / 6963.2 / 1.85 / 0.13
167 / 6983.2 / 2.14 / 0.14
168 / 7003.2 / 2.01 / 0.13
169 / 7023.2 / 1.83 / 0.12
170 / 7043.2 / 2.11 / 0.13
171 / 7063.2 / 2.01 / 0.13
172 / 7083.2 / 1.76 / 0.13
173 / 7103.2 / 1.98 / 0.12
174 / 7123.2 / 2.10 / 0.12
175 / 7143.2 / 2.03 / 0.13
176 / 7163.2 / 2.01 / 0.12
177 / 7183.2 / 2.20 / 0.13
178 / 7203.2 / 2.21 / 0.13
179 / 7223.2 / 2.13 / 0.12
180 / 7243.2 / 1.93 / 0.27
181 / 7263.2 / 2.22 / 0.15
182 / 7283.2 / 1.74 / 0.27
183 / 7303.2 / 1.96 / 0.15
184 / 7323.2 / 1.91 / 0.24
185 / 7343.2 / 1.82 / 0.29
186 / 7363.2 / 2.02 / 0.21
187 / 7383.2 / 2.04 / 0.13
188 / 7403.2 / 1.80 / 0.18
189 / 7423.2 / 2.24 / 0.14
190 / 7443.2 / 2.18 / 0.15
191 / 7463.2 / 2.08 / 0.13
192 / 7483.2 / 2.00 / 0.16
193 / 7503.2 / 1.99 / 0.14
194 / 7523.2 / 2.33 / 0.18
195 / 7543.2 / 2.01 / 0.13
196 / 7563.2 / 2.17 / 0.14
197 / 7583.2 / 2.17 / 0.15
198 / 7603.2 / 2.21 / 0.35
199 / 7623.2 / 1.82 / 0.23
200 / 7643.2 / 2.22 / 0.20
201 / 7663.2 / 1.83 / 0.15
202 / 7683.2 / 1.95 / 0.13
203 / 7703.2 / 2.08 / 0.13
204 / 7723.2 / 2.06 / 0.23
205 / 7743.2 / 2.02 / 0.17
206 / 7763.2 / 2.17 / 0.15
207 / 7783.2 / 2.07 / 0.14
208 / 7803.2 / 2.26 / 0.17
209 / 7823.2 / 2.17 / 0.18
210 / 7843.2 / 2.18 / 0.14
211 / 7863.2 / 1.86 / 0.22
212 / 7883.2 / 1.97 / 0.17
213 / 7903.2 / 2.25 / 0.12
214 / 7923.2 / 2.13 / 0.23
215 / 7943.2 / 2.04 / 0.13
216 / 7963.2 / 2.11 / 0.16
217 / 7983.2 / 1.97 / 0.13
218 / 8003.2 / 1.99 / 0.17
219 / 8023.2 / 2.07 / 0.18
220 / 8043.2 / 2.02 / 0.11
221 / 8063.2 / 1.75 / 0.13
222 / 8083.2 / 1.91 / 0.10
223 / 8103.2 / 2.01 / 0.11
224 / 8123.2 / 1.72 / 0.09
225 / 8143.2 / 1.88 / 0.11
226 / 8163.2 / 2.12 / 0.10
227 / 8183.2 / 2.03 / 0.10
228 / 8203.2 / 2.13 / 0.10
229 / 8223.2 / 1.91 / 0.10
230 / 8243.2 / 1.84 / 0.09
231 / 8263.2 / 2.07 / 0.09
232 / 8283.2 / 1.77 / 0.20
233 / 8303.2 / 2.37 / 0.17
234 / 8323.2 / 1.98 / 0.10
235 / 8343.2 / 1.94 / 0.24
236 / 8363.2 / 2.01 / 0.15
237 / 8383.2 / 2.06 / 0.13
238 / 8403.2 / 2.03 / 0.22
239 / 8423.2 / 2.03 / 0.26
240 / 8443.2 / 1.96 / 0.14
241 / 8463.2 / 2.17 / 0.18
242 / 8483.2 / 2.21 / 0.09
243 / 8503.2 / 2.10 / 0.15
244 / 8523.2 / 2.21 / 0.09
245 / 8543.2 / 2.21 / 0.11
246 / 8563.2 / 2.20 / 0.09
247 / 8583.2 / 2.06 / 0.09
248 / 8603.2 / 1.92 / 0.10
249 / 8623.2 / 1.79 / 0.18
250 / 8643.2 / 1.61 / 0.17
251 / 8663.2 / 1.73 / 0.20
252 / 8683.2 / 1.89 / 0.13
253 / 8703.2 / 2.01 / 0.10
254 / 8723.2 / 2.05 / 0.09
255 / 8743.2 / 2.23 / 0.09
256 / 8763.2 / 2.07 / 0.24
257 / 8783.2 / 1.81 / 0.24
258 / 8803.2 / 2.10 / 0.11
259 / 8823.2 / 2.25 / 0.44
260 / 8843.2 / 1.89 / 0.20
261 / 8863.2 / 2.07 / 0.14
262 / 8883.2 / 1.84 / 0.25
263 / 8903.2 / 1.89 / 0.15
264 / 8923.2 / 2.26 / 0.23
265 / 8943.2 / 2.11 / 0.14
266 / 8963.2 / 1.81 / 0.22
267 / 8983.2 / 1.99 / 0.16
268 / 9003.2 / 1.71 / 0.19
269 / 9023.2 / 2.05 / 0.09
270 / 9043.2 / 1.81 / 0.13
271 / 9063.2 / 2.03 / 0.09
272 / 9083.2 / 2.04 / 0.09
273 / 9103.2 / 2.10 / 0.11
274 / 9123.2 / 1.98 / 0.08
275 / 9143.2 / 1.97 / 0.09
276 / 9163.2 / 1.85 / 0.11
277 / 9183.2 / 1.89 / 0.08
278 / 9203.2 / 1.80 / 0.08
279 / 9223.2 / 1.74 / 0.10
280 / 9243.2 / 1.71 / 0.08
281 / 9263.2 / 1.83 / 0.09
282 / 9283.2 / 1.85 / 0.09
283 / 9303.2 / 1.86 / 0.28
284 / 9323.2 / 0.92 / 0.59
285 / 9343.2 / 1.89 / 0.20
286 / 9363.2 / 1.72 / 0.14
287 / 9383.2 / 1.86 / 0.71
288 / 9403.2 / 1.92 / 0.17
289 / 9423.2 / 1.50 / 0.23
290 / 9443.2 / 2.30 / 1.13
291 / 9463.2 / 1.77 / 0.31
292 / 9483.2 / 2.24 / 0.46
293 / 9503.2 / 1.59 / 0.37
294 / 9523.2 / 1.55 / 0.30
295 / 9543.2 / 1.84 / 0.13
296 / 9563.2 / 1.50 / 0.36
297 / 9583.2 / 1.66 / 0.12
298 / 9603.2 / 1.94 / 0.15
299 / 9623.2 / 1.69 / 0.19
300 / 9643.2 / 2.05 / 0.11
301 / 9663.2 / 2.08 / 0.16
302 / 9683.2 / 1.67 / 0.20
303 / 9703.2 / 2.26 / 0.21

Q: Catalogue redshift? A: 0.30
